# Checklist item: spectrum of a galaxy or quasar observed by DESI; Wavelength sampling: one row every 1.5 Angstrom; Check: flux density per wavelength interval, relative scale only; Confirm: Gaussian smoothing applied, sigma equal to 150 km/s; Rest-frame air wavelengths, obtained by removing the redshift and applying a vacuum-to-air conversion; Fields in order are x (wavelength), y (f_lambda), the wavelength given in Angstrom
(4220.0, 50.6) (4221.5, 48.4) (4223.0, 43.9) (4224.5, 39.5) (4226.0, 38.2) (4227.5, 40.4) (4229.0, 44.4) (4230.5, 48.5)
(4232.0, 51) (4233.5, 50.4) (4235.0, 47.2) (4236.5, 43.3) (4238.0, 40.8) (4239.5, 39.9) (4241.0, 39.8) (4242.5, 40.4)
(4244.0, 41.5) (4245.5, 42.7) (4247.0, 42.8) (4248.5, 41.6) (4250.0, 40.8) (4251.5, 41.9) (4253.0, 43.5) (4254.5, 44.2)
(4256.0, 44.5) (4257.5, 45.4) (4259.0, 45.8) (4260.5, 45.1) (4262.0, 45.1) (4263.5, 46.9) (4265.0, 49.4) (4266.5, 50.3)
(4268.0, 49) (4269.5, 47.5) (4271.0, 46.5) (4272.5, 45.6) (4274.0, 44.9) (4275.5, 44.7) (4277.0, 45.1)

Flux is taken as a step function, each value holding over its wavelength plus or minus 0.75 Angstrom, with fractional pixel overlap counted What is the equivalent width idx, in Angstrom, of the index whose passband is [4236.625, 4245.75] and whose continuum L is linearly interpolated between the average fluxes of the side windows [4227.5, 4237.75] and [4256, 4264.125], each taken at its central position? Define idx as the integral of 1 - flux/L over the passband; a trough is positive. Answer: 1.06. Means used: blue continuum 46.6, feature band 40.9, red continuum 45.5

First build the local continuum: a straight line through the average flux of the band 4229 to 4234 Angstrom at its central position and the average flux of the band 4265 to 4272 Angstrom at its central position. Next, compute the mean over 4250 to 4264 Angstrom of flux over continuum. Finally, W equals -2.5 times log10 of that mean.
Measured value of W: 0.10 mag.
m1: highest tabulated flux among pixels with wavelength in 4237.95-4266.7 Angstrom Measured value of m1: 50.3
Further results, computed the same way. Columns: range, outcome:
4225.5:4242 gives 51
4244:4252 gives 42.8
